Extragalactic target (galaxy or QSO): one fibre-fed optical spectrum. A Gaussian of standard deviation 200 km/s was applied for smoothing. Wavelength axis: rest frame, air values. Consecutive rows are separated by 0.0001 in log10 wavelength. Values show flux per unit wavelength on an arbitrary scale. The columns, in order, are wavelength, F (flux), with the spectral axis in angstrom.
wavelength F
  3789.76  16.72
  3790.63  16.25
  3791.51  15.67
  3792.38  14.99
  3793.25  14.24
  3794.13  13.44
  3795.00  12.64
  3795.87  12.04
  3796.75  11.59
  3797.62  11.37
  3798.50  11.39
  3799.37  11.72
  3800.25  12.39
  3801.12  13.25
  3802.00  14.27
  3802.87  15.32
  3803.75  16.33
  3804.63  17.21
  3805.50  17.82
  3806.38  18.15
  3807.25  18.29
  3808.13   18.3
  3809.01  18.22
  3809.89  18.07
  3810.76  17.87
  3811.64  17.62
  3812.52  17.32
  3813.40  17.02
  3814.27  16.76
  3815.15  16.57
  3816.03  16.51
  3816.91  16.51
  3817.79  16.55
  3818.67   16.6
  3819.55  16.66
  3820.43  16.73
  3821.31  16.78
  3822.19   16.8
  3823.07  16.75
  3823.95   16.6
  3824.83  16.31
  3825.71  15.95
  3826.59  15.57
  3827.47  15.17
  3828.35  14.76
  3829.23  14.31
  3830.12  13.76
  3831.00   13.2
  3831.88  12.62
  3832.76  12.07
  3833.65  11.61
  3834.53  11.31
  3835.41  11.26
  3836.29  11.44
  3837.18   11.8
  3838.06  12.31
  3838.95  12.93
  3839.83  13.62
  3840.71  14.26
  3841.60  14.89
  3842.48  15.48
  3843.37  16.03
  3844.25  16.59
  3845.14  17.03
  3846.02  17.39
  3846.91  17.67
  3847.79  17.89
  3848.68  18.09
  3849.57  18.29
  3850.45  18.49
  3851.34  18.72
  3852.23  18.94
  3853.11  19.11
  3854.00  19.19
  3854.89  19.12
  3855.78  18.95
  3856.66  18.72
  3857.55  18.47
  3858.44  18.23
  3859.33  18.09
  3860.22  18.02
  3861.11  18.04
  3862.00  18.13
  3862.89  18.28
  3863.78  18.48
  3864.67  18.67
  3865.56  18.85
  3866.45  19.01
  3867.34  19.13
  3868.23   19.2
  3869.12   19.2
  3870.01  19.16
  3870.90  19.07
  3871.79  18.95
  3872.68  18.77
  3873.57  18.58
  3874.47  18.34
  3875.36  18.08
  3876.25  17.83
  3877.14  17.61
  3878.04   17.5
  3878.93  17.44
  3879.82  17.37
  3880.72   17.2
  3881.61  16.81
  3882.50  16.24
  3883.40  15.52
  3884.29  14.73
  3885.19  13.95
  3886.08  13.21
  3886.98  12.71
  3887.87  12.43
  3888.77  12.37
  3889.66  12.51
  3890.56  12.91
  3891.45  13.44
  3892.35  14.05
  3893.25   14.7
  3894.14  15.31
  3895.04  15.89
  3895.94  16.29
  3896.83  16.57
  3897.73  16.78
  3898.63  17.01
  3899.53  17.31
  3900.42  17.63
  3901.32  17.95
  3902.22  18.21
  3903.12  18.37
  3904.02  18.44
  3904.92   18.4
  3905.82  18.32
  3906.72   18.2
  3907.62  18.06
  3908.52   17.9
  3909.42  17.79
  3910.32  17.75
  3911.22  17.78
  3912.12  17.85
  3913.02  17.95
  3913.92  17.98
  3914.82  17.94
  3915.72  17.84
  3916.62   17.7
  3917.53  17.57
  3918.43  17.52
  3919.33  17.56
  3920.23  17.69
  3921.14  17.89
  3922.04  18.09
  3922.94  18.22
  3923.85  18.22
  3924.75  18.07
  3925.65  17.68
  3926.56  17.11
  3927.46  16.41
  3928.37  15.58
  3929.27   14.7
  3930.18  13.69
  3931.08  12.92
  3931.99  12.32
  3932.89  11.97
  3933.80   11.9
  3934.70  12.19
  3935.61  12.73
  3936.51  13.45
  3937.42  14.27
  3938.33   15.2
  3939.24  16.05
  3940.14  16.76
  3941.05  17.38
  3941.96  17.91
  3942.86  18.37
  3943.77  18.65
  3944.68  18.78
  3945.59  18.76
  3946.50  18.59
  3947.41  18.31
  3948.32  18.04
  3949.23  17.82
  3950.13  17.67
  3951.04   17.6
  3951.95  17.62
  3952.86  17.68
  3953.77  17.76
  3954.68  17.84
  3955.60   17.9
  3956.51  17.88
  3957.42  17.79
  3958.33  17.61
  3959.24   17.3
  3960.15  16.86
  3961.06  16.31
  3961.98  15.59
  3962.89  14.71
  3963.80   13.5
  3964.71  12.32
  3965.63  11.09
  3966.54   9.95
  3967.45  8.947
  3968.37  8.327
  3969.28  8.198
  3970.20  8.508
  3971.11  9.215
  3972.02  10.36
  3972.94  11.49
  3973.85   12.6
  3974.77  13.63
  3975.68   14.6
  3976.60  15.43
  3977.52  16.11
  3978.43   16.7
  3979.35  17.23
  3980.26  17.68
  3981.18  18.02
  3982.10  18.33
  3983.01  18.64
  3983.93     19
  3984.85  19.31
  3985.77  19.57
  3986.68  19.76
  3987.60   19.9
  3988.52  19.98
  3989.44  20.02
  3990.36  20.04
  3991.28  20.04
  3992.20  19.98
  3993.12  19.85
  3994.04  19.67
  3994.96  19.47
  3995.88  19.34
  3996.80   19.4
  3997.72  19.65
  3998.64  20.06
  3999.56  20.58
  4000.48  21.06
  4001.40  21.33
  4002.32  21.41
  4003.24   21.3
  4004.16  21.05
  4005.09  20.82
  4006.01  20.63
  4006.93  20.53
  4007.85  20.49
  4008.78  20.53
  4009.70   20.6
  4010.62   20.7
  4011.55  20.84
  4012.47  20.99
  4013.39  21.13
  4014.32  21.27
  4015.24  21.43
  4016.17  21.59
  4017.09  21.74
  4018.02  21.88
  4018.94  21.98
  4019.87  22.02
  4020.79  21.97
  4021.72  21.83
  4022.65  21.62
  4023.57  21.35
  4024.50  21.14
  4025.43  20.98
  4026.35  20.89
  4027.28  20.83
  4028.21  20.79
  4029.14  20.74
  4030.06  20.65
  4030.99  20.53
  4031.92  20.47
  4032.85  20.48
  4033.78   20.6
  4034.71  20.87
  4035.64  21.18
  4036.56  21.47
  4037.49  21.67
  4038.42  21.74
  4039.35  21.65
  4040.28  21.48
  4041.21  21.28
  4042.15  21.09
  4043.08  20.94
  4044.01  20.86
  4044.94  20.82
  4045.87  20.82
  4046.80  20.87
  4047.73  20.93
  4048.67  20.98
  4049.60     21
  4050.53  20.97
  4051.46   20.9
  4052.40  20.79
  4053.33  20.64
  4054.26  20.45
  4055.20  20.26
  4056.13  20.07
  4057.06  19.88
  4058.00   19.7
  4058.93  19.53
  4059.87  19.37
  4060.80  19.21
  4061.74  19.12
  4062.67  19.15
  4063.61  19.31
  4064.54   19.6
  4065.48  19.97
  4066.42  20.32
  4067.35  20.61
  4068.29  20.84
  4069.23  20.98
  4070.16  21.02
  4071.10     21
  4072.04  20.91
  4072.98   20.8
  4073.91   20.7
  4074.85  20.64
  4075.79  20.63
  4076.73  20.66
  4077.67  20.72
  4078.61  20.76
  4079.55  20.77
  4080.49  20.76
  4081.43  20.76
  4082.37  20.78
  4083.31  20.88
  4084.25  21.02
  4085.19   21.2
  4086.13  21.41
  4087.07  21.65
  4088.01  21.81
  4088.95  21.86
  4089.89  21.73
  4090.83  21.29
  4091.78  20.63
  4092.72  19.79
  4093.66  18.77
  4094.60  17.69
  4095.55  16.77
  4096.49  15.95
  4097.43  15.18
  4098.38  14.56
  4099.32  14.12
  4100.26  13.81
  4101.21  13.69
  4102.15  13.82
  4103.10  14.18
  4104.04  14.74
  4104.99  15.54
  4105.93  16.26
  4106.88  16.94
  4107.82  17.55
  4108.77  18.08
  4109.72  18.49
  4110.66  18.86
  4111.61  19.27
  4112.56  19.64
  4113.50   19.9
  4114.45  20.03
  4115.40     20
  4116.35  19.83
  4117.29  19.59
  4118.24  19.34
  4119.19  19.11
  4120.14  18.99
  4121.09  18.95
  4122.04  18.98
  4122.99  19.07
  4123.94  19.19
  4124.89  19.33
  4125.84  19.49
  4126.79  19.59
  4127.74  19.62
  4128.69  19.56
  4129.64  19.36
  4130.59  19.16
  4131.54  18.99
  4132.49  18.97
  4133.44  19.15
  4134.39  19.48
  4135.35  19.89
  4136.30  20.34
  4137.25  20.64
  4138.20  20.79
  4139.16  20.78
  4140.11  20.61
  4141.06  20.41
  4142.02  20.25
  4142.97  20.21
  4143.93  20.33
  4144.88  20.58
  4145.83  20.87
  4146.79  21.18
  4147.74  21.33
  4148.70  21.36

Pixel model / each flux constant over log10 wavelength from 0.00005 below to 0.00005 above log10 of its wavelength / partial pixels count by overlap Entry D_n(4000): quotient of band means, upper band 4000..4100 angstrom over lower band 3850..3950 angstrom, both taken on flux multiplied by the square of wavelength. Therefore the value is 1.30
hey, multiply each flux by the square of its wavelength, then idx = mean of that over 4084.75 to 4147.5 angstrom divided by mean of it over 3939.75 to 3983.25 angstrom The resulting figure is 1.3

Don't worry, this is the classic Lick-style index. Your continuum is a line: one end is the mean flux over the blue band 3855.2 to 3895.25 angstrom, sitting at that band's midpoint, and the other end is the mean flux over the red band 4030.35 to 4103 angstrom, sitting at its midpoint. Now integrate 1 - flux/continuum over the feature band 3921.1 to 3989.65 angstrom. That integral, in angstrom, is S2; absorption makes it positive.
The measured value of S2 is 8.9 angstrom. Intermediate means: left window 16.9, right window 20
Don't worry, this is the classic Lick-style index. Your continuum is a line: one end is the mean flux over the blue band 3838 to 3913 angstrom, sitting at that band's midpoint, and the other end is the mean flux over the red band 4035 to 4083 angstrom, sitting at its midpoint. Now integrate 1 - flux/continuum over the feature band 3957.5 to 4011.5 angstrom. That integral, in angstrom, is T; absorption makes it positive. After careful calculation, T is 5.69 angstrom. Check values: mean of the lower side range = 17.1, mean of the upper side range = 20.6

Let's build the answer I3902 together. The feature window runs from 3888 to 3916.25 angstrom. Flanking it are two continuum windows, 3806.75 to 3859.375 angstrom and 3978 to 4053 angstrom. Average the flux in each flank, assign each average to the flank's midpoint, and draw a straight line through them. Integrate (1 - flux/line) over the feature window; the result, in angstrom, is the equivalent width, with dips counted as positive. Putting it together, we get 1.8 angstrom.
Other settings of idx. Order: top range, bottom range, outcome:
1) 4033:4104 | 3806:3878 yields 1.32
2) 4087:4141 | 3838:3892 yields 1.24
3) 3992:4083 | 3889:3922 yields 1.30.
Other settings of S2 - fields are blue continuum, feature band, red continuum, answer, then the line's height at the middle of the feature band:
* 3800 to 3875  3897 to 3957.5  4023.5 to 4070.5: 4.3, 18.4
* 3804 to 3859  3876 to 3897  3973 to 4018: 2.6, 17.3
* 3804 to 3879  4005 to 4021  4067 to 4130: -2.5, 18.4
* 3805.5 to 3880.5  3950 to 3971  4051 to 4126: 4.0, 18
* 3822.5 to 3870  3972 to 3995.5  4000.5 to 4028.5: 3.0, 20.3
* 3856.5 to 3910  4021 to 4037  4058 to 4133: -2.1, 18.5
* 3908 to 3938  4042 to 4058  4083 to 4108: -3.0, 17.4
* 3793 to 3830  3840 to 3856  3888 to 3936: -1.6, 15.9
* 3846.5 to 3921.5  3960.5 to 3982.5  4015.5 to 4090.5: 6.8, 19.2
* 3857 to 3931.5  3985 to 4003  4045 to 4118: -1.7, 18.3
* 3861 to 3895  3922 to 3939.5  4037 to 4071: 2.8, 17.8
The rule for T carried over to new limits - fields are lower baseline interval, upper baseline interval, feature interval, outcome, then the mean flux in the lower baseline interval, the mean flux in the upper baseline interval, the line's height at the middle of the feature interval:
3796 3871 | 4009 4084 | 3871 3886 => 0.1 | 16.3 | 20.8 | 17.2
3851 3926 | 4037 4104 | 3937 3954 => 0.6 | 17.4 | 19.8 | 18.1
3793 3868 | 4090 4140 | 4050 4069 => -2.2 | 16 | 18.4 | 17.9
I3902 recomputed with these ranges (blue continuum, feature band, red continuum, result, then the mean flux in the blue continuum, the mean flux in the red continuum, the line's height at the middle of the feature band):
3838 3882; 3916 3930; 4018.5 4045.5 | 1.28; 17.8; 21.2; 19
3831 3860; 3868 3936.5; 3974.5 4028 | 3.44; 15.9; 20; 17.4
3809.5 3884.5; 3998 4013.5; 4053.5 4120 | -2.06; 16.7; 19.2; 18.4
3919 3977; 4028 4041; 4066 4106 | -2.44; 15.3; 19.1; 17.7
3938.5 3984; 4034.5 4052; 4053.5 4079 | -1.74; 15.6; 20.2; 19.2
